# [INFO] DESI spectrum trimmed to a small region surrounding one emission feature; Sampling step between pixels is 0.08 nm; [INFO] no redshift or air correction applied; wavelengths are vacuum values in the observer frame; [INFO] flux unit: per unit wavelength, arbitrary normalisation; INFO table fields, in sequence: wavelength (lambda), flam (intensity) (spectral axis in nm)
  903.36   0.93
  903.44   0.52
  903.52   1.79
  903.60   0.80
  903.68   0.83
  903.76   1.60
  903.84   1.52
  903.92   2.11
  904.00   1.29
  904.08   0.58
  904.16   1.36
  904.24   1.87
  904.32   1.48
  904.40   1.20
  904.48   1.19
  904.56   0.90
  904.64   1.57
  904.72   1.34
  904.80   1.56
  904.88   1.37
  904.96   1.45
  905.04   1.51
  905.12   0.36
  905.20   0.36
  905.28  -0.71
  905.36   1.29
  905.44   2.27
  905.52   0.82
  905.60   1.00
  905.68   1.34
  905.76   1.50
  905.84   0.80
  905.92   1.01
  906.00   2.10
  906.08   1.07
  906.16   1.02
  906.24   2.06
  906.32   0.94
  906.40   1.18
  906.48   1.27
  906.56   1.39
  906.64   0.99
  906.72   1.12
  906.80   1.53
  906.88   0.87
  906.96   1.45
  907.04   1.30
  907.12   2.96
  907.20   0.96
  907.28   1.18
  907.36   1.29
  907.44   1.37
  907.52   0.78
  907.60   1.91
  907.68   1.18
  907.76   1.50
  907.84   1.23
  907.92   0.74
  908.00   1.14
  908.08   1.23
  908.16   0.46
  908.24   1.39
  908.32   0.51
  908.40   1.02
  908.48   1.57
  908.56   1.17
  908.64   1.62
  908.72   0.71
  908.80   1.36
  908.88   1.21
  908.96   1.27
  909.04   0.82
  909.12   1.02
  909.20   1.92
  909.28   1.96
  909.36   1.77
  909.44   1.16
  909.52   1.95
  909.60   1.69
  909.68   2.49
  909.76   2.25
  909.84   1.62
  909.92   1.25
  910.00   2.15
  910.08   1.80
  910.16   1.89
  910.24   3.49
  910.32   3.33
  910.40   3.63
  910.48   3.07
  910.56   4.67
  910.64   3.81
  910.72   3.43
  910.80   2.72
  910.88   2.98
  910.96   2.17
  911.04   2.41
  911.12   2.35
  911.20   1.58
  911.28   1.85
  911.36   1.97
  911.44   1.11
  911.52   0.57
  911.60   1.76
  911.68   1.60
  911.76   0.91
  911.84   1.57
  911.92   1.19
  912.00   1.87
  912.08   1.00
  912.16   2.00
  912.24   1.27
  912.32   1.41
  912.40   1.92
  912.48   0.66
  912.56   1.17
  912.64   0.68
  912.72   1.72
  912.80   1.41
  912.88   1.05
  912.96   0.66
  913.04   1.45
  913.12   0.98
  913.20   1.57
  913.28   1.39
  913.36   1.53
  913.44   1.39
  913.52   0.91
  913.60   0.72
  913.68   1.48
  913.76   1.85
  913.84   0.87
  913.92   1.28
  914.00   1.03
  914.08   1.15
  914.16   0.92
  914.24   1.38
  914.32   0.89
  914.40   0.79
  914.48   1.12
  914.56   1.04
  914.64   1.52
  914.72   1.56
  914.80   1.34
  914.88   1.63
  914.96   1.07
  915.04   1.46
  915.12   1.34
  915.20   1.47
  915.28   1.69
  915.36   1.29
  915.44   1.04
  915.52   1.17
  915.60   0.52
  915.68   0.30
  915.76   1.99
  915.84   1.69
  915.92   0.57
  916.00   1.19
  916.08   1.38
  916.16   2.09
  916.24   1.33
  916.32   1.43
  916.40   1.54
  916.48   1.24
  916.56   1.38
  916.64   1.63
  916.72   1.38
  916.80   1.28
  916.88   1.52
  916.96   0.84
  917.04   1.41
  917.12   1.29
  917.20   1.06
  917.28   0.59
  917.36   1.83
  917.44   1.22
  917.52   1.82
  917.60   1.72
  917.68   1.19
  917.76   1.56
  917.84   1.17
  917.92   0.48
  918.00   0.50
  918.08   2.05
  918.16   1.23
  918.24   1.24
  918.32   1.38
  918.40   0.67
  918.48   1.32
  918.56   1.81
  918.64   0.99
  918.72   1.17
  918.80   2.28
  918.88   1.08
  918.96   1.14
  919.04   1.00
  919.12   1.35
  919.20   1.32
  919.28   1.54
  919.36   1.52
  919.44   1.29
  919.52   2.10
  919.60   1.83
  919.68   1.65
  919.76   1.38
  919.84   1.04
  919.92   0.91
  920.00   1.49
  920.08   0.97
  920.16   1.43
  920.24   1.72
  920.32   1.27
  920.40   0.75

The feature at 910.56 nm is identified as H-beta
